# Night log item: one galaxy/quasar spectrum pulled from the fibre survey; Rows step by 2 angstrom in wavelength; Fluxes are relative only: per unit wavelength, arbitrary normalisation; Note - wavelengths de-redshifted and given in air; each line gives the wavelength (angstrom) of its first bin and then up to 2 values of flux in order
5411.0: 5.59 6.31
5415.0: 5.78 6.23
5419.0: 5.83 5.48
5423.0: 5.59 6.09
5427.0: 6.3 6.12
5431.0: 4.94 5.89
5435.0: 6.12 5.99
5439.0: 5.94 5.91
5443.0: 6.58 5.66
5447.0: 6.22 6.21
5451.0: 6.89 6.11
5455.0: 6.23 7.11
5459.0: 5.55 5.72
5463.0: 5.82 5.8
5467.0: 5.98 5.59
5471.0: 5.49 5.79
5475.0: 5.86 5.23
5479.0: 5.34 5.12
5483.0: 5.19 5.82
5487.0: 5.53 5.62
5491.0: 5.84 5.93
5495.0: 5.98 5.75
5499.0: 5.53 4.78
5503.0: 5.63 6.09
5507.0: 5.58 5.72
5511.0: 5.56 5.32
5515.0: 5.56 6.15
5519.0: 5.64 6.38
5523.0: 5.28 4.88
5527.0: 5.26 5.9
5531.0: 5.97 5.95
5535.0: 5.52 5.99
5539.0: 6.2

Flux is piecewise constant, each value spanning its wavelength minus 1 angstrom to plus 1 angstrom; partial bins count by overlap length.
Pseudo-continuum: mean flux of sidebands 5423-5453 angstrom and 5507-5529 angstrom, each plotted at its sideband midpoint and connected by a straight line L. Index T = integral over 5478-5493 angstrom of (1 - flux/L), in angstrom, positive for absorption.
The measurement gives 0.7 angstrom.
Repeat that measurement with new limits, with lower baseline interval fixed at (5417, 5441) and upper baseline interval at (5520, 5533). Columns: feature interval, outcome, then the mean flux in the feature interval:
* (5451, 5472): -0.7 angstrom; 5.99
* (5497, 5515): 0.5 angstrom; 5.54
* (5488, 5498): -0.2 angstrom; 5.82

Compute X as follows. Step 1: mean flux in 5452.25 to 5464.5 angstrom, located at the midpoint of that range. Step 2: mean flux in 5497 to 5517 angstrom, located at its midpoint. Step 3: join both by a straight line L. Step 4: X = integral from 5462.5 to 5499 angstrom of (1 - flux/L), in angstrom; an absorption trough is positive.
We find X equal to 1.2 angstrom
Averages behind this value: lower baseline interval 6.08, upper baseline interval 5.57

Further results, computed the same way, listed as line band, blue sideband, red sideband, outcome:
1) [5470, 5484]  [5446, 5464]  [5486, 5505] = 1.1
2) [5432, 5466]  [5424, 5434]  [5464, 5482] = -2.2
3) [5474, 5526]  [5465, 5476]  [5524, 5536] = 0.7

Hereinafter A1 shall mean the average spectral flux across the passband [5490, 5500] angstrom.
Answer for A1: 5.81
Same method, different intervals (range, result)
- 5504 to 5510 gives 5.8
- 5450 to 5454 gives 6.5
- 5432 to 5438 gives 6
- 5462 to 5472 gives 5.74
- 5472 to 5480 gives 5.55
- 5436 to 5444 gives 6.11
